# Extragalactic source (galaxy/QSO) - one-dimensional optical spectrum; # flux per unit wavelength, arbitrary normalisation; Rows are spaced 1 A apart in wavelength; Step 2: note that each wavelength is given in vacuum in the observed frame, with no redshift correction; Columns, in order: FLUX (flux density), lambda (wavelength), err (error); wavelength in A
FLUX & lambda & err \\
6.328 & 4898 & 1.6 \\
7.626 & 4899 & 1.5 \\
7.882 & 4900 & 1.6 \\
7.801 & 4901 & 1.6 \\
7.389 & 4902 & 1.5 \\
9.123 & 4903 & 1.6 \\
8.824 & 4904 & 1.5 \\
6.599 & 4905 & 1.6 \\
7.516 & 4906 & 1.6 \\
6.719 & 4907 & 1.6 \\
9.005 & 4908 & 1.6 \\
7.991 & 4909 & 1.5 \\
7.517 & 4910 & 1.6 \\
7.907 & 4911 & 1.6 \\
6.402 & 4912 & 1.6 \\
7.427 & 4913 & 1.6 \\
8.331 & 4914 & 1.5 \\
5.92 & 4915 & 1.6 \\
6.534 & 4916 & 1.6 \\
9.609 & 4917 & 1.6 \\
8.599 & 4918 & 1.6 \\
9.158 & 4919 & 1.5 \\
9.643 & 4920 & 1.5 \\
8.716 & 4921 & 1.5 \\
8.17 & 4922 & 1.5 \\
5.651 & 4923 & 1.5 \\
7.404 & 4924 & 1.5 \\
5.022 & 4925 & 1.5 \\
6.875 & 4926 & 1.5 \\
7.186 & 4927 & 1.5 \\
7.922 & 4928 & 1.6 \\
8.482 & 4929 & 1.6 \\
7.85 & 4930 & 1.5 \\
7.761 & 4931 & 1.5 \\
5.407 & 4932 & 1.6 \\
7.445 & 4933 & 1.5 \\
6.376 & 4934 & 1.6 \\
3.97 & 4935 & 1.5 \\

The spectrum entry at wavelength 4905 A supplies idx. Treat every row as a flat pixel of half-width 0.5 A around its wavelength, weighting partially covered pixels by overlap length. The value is 6.599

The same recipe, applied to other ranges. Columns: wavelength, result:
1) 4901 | 7.801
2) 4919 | 9.158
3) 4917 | 9.609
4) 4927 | 7.186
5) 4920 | 9.643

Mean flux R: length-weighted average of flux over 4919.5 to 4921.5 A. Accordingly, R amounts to 9.18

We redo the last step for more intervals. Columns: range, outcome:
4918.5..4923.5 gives 8.27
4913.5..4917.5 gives 7.6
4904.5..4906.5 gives 7.06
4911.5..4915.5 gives 7.02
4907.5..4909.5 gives 8.5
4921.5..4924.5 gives 7.08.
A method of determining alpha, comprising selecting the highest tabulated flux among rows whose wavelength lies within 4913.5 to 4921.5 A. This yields 9.643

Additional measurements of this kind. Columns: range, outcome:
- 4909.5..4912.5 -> 7.907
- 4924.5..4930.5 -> 8.482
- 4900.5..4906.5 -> 9.123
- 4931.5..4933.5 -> 7.445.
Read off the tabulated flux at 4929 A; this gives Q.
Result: 8.482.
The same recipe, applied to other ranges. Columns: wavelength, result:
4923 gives 5.651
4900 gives 7.882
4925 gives 5.022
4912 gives 6.402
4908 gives 9.005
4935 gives 3.97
